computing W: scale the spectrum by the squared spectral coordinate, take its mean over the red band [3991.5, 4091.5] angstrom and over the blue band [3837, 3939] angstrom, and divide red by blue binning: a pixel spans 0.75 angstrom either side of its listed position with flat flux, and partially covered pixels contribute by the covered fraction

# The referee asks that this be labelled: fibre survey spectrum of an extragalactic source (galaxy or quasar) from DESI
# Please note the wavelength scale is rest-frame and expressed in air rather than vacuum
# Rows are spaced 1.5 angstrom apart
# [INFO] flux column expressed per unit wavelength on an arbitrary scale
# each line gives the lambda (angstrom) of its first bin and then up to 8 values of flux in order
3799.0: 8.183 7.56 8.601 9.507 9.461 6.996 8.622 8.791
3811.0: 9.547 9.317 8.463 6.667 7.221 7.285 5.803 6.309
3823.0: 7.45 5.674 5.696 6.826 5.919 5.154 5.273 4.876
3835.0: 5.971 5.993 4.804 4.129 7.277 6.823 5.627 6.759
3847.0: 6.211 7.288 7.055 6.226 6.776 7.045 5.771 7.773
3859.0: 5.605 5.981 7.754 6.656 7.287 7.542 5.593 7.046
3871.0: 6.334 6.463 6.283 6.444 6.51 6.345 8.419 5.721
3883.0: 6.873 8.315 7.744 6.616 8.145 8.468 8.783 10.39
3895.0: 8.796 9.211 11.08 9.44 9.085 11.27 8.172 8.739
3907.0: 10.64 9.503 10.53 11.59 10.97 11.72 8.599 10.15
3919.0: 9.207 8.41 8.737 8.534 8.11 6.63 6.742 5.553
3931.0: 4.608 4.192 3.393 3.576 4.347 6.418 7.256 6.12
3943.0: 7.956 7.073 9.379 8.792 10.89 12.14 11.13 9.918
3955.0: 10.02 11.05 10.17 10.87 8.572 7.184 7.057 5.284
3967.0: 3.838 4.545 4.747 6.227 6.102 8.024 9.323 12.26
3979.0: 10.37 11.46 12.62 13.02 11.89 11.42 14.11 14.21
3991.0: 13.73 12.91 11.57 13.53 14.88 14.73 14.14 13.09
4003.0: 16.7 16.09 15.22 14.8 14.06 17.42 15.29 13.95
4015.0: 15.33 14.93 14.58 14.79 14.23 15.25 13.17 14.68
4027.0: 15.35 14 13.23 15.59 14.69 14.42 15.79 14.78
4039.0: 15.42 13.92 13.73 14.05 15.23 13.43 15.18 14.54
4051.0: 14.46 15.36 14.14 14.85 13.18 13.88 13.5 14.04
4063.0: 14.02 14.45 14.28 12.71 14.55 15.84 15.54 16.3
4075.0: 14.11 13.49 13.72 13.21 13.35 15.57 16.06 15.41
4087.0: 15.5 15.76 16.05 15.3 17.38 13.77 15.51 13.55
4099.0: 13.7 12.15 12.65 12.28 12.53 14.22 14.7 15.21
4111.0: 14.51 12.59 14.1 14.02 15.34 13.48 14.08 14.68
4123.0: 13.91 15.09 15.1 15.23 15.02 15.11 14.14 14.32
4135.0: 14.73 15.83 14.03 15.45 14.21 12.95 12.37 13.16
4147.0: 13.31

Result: 2.1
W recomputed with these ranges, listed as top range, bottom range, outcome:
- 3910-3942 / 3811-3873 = 1.19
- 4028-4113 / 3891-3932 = 1.73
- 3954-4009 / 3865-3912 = 1.41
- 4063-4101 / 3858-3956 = 2.00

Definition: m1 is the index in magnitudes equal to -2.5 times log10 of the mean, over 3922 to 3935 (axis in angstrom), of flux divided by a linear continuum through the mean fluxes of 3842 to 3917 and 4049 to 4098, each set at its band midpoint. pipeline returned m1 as 0.491 mag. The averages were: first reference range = 7.89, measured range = 6.08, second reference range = 14.7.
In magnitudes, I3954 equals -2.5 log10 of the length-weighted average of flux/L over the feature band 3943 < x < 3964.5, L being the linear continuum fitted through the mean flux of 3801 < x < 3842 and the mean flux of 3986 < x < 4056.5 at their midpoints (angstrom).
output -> 0.241 mag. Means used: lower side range 6.95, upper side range 14.5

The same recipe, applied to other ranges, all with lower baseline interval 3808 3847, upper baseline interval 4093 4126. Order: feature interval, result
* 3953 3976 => 0.31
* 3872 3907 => 0.00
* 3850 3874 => 0.13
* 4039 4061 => -0.15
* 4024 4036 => -0.22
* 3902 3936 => 0.08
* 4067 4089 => -0.12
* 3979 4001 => -0.20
